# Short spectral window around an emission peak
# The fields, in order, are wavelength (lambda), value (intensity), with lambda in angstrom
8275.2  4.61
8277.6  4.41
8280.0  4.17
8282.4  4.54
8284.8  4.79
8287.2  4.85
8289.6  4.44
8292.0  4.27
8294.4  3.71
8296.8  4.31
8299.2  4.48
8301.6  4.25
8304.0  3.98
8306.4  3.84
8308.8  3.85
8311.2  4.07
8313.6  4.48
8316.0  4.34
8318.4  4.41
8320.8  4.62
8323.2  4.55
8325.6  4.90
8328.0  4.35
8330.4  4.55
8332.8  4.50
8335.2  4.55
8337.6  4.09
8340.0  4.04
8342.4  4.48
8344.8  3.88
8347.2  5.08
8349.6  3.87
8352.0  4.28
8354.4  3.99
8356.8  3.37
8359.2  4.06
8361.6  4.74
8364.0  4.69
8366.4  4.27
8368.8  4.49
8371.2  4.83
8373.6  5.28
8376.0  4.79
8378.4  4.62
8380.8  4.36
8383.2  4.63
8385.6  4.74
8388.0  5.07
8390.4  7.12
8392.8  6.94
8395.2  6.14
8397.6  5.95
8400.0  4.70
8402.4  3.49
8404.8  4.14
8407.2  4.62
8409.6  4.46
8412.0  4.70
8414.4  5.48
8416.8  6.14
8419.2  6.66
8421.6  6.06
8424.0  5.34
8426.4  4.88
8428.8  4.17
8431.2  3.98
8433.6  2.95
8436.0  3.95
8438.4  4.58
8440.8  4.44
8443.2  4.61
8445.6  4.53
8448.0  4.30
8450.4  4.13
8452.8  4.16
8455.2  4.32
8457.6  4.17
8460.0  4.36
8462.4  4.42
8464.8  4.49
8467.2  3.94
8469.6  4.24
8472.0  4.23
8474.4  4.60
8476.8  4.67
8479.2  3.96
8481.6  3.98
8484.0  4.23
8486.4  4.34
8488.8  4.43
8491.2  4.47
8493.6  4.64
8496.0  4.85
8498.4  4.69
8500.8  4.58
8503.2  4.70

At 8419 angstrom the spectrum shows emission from [N II]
